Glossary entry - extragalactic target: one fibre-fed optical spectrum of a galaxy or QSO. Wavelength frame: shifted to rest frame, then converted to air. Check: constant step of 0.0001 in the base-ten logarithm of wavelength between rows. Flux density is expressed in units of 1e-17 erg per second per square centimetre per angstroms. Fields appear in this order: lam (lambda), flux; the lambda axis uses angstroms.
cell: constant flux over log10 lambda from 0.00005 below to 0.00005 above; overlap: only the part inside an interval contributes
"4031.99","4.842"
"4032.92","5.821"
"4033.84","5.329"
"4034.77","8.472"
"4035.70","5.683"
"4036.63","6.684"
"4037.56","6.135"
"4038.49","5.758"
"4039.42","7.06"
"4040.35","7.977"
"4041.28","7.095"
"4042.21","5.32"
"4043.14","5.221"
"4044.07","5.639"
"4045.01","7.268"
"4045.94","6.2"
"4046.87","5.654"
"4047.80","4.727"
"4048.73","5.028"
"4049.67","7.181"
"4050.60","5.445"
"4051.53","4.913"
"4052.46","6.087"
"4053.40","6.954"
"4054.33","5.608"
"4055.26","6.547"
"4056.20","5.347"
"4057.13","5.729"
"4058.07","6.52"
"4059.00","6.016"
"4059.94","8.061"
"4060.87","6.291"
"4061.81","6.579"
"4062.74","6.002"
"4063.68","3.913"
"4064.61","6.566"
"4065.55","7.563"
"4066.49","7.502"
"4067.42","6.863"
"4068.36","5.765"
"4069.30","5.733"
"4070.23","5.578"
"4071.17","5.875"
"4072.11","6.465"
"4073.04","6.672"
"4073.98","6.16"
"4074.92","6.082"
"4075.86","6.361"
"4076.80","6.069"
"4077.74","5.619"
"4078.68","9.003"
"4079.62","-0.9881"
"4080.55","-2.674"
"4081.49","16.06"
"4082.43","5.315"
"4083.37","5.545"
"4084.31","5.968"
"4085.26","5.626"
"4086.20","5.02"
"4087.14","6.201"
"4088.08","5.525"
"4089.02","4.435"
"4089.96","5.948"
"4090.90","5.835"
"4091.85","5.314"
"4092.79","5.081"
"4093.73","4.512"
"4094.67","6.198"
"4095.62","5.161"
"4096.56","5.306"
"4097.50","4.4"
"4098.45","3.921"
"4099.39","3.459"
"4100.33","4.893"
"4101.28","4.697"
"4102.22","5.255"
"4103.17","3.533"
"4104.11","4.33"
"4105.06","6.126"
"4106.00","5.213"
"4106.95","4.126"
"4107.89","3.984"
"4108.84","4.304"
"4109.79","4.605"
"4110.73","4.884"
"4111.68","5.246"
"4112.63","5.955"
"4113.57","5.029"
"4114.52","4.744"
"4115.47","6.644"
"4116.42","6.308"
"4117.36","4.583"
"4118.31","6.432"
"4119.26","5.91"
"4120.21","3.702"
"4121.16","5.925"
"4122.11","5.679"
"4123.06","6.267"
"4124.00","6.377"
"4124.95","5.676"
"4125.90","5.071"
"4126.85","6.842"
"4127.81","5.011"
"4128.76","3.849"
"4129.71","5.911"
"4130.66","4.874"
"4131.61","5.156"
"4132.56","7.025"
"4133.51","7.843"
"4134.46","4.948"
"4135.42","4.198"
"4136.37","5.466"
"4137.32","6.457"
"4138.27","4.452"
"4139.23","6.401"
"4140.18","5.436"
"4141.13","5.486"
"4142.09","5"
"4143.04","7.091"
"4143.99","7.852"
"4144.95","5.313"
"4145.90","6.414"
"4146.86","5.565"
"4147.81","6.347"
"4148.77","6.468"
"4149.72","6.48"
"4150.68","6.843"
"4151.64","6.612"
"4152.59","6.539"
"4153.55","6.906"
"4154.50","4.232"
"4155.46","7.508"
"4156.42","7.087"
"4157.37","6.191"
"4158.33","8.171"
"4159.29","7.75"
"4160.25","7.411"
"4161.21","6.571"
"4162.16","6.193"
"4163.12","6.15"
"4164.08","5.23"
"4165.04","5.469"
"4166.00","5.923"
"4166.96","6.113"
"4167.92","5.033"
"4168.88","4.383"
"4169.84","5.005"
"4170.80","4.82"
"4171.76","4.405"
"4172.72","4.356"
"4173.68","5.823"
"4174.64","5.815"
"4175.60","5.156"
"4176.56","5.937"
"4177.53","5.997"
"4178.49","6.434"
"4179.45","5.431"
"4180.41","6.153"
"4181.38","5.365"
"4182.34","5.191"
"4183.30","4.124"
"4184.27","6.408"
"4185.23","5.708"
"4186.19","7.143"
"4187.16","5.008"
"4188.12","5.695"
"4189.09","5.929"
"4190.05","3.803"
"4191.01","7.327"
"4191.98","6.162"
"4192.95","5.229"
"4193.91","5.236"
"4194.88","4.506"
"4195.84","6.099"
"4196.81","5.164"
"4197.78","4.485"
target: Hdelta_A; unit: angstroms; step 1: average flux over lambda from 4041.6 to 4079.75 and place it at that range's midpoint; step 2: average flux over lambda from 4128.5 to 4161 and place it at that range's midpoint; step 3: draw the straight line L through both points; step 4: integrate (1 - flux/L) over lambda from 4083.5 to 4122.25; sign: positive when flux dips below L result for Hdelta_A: 6.3 angstroms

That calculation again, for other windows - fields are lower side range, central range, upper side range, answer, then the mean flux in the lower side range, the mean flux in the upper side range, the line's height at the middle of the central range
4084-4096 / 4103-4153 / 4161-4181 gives -1.1 angstroms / 5.44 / 5.53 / 5.48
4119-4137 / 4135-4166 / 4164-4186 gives -4.1 angstroms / 5.57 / 5.43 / 5.5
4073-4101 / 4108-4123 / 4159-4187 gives 0.4 angstroms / 5.37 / 5.68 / 5.48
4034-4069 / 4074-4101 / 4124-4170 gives 3.6 angstroms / 6.24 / 6.01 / 6.15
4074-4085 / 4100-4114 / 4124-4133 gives 2.0 angstroms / 5.68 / 5.53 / 5.6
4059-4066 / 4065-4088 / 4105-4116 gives 0.1 angstroms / 6.39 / 5.04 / 6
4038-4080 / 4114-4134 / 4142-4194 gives 1.0 angstroms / 6.08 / 5.95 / 6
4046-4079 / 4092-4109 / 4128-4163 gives 4.0 angstroms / 6.17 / 6.16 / 6.17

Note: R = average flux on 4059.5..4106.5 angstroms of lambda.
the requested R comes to 5.59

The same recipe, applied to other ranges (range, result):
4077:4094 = 5.43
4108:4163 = 5.91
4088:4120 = 5.04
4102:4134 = 5.37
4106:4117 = 5.08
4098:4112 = 4.57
